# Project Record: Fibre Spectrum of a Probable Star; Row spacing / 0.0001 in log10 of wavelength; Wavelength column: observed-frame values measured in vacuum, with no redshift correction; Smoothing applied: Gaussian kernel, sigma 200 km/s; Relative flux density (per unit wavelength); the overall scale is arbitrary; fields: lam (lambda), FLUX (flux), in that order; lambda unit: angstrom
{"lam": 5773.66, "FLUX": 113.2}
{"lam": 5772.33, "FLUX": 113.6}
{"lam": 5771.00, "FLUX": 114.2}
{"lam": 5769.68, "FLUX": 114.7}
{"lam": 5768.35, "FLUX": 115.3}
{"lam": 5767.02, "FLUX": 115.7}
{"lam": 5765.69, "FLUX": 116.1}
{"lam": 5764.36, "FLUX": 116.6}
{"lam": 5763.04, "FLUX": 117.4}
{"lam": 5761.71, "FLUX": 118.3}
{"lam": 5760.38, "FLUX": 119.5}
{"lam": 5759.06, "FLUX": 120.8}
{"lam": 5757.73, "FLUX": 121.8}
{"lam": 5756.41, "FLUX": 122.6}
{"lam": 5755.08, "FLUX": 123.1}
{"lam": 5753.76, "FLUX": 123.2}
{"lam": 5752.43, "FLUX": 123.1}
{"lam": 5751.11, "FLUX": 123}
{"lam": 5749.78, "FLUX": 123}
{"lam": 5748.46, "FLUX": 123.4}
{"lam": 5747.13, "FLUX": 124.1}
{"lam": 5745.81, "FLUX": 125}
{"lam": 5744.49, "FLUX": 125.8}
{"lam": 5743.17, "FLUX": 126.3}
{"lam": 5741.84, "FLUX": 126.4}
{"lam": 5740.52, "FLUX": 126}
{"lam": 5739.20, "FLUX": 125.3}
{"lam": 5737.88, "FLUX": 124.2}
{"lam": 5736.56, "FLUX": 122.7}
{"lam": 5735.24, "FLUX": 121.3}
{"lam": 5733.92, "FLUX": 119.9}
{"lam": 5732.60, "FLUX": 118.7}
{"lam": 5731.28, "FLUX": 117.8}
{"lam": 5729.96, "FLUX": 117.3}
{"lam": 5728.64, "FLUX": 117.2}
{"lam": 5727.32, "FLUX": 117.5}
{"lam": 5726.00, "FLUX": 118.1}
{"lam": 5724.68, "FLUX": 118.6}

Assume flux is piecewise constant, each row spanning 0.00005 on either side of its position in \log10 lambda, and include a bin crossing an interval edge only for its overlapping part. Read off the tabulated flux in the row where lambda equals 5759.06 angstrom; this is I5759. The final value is 120.8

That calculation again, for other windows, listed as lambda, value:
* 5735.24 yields 121.3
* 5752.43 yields 123.1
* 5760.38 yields 119.5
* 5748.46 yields 123.4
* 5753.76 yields 123.2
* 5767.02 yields 115.7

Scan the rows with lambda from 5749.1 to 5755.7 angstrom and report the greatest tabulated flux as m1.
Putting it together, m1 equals 123.2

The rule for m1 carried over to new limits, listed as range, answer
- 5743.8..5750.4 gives 125.8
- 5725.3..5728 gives 118.1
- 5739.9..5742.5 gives 126.4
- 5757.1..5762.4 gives 121.8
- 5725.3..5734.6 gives 119.9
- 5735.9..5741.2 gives 126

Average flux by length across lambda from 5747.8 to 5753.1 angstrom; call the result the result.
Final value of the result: 123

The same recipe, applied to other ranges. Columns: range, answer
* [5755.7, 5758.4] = 122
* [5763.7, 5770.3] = 116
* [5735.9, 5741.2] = 125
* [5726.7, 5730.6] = 117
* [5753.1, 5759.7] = 122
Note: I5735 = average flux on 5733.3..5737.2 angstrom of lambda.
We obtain 121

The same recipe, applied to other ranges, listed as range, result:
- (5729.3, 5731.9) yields 118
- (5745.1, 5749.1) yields 124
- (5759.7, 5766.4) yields 118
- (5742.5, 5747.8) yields 125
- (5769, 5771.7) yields 115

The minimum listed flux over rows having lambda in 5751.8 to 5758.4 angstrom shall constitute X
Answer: 121.8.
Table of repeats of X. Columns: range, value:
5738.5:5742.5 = 125.3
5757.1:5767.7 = 115.7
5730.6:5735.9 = 117.8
